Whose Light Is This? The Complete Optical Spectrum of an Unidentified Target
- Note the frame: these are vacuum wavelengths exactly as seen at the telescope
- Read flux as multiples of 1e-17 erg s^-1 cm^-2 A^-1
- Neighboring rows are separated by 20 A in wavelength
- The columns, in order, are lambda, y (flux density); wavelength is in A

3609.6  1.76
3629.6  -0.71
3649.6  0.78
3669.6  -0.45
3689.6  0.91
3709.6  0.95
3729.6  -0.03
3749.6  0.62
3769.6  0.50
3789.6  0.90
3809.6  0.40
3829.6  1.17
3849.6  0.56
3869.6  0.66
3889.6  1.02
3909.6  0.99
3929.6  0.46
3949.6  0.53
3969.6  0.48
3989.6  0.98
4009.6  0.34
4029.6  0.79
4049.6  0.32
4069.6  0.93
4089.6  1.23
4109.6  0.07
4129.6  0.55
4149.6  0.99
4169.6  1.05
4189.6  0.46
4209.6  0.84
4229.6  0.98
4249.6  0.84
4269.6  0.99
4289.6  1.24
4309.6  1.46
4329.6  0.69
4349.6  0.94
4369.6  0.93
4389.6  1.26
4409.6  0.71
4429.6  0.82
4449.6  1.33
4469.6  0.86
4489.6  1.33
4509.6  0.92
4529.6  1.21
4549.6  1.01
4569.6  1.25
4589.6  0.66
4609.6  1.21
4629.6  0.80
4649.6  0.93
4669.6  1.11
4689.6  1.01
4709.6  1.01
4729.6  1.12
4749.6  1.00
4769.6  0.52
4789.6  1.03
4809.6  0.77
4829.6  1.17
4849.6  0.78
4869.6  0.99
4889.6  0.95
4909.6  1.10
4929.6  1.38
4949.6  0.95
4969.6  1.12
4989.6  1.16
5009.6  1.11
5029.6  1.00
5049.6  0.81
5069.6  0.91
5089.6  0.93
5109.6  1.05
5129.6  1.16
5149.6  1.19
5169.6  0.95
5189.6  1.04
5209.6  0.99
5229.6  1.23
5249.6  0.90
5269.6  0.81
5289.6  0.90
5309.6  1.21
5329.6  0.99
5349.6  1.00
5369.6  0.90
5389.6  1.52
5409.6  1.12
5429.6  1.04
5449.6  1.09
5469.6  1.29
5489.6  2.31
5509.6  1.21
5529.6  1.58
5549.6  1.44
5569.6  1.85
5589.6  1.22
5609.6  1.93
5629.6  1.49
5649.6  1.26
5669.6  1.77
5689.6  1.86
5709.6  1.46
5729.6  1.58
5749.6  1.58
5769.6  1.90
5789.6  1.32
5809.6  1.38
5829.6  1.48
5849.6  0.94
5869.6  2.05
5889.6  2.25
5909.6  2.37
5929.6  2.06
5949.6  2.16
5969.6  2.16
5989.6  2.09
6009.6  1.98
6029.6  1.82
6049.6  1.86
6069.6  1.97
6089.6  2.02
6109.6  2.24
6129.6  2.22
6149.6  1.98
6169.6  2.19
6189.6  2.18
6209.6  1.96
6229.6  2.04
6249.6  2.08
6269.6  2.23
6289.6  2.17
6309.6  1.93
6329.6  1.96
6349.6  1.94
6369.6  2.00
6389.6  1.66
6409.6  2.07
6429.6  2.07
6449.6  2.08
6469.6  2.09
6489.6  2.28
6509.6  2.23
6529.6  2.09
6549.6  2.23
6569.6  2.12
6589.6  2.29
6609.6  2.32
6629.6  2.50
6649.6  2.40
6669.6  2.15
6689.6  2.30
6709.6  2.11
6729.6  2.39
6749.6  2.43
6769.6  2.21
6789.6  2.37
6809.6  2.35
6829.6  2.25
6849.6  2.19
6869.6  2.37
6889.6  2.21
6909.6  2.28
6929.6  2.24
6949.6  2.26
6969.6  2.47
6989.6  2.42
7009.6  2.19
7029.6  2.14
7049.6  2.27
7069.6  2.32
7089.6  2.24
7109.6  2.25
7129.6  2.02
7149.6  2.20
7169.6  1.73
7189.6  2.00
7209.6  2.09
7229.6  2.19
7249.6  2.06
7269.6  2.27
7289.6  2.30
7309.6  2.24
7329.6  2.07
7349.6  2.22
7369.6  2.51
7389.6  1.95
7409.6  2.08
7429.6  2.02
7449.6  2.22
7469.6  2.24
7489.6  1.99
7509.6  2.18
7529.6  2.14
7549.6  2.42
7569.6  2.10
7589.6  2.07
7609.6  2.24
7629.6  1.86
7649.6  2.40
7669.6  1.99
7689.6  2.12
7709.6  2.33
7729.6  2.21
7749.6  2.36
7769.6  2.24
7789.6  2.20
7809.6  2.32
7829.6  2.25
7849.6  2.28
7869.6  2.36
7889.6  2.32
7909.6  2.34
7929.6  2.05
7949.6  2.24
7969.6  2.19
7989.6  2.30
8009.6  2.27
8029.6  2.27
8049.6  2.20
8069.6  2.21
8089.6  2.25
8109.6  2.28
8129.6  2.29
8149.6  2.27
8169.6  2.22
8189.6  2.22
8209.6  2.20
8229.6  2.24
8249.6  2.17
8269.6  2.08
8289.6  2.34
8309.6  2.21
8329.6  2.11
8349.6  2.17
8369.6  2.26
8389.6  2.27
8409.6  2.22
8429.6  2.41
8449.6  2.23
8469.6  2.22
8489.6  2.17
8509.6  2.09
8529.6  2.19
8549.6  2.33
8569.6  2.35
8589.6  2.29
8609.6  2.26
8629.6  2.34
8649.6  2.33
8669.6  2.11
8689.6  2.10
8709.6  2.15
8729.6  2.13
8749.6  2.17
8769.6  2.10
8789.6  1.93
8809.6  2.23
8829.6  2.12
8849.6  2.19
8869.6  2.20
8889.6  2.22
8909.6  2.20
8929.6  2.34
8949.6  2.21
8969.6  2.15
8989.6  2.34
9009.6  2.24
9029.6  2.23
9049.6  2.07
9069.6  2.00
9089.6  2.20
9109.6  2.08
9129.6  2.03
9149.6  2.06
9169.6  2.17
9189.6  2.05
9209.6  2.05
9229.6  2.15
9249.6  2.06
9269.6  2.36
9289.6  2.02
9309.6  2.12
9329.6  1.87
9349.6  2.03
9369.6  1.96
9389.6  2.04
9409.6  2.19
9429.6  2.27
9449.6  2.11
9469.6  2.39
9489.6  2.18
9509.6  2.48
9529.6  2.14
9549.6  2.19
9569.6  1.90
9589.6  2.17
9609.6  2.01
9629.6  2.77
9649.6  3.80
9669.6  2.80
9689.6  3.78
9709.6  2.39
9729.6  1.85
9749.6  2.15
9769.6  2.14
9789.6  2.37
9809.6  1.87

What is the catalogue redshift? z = 0.471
